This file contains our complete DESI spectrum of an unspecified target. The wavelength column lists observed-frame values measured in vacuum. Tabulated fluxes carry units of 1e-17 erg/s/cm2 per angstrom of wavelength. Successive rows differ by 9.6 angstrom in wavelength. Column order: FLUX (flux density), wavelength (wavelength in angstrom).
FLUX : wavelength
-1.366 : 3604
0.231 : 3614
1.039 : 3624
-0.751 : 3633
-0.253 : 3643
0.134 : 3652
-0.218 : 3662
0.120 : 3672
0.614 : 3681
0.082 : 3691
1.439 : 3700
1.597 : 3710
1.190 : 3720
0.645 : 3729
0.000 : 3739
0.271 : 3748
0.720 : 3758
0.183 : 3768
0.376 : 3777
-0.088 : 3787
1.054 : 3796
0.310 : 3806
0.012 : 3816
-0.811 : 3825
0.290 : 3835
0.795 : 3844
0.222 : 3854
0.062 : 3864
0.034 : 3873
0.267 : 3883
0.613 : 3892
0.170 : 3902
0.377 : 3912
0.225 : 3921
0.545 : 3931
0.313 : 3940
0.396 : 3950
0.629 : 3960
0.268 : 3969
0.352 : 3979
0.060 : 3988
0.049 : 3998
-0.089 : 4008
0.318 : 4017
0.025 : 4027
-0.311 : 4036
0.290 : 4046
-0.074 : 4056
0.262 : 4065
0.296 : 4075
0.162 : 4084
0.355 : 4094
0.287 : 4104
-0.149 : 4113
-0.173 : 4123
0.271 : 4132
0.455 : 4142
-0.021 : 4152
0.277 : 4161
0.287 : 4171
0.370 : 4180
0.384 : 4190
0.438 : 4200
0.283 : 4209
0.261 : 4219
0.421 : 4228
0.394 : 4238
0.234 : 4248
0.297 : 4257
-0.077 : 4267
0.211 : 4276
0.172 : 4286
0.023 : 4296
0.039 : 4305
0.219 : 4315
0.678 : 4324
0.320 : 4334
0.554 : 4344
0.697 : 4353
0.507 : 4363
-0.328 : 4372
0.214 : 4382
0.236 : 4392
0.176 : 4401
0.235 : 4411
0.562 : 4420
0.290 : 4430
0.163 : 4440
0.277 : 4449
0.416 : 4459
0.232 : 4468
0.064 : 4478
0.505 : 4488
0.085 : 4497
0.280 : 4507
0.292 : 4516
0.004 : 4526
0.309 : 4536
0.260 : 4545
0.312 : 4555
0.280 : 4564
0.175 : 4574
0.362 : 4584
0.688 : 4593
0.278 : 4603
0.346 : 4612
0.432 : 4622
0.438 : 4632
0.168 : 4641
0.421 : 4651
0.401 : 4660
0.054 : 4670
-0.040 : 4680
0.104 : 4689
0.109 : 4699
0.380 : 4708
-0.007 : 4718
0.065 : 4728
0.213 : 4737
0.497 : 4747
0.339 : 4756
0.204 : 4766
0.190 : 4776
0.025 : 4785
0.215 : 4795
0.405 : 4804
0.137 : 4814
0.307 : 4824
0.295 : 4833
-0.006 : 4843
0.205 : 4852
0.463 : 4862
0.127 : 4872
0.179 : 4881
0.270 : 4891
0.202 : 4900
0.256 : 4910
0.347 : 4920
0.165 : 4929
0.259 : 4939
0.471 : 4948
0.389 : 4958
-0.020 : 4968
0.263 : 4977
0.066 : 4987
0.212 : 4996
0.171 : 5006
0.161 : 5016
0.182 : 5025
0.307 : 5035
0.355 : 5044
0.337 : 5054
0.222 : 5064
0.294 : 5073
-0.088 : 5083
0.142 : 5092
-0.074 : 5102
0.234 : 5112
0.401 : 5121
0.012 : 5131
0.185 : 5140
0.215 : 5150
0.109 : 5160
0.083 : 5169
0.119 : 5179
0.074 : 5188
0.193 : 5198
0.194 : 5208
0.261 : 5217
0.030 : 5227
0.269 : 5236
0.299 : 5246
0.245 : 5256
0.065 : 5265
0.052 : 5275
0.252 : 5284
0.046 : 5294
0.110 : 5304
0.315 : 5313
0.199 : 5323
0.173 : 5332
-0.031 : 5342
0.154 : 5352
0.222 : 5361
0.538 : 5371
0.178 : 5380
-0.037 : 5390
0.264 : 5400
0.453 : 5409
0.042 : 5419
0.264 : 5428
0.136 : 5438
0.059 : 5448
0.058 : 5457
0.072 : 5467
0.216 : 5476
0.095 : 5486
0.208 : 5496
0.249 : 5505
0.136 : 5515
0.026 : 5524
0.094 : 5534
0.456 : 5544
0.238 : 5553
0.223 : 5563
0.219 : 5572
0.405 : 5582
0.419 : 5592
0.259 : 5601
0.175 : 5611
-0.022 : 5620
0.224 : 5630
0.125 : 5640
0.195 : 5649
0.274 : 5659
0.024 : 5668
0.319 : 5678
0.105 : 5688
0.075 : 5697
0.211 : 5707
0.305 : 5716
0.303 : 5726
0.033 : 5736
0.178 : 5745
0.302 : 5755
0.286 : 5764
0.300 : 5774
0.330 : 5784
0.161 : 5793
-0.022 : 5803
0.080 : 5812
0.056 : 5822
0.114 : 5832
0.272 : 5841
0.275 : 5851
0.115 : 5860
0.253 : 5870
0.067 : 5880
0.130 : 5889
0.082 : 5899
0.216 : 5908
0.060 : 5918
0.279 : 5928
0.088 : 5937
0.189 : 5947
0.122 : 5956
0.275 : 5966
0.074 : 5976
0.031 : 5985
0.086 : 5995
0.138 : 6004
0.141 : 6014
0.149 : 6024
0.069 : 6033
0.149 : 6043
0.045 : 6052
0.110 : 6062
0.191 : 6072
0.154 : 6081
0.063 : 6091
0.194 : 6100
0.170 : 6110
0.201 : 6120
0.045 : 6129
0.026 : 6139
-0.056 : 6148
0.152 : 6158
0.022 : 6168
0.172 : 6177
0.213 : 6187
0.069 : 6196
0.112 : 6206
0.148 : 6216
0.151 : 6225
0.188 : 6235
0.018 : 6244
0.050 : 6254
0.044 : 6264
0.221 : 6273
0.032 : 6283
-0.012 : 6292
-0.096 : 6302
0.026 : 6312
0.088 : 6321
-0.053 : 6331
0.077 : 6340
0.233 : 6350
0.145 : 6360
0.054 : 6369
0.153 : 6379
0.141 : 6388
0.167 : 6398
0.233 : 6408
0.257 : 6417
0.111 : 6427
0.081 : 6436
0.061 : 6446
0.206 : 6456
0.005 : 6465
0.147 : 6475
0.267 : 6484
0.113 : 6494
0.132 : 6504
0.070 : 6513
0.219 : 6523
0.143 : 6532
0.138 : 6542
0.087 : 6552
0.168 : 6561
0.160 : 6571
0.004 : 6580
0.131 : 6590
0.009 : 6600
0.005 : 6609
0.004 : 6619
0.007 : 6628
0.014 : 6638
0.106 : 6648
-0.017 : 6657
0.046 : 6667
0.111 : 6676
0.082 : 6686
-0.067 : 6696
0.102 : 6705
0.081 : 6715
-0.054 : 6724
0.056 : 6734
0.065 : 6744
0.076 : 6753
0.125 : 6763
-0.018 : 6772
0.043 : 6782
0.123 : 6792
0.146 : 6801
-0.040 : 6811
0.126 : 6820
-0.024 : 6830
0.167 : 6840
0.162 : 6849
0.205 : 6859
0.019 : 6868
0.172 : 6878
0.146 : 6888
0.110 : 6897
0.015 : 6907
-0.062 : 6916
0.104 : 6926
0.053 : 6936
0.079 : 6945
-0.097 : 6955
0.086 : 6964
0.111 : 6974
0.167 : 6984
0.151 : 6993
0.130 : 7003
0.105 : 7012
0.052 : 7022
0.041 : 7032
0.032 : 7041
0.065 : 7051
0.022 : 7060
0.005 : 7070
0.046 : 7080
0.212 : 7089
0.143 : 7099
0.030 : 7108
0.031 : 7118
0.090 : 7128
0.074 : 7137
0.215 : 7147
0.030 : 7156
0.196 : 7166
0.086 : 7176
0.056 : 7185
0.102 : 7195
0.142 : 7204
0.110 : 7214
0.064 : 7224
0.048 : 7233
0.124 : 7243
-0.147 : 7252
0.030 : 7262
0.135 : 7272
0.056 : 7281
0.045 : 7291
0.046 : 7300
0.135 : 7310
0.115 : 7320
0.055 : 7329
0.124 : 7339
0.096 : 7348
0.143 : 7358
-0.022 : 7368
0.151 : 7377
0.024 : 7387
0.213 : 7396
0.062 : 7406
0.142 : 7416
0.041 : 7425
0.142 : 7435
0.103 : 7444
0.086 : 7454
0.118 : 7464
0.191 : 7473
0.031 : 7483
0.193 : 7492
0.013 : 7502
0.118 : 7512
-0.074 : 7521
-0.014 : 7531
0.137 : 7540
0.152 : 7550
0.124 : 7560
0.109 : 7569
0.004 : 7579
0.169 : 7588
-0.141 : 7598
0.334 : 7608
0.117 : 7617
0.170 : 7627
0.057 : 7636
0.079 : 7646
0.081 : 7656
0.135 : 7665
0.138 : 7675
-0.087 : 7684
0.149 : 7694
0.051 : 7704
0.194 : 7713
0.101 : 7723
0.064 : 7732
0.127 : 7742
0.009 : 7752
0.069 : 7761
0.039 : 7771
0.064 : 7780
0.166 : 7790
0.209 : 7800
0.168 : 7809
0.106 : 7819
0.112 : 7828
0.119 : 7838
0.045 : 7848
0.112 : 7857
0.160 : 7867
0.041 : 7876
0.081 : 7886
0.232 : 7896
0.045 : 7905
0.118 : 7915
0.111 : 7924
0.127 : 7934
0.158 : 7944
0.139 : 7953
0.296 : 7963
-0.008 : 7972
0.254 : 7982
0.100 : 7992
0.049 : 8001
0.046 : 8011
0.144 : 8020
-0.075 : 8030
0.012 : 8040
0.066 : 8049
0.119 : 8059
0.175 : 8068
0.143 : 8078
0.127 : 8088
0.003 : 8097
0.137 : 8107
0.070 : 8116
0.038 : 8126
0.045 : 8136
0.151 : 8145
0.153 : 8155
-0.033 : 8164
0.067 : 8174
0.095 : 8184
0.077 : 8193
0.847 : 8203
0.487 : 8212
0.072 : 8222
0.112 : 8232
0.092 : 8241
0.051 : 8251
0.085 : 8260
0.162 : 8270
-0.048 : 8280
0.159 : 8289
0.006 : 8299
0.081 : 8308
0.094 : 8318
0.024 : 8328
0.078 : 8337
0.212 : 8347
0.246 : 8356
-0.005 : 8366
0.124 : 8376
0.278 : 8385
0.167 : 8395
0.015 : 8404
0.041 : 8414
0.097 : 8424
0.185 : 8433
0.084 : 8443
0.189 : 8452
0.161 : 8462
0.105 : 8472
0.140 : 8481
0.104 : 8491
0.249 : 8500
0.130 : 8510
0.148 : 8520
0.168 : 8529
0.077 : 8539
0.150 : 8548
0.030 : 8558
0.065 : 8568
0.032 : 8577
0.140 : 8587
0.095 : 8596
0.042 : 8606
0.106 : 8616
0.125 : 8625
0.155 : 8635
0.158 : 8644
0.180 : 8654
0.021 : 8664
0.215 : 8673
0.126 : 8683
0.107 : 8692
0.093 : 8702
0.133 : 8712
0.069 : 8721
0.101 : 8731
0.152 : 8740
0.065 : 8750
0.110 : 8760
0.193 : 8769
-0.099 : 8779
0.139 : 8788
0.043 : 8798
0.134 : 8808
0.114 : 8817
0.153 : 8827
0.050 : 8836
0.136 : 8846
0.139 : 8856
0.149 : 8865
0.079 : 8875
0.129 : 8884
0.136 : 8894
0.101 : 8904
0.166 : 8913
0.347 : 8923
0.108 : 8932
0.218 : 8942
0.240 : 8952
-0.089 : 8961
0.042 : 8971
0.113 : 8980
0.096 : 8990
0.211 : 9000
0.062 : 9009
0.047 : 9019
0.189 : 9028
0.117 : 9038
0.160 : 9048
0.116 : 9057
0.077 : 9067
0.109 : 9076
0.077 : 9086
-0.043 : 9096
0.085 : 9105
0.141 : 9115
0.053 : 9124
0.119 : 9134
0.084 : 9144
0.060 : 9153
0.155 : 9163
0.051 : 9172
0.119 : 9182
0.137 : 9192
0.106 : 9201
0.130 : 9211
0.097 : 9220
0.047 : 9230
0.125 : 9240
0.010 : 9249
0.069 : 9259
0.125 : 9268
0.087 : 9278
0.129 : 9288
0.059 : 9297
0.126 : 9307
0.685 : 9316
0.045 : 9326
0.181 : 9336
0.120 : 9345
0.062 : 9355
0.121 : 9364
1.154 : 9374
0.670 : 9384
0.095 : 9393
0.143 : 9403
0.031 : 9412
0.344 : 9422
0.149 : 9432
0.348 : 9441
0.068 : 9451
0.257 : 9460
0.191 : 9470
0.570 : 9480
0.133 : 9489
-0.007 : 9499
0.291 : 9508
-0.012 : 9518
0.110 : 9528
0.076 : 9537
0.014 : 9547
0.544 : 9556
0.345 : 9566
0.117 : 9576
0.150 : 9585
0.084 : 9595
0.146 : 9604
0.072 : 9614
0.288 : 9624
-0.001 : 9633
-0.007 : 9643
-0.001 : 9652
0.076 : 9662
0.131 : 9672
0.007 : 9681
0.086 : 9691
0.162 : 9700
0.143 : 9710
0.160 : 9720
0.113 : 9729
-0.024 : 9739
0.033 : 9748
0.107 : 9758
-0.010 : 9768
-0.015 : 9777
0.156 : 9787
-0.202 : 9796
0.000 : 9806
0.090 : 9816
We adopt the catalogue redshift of 1.20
